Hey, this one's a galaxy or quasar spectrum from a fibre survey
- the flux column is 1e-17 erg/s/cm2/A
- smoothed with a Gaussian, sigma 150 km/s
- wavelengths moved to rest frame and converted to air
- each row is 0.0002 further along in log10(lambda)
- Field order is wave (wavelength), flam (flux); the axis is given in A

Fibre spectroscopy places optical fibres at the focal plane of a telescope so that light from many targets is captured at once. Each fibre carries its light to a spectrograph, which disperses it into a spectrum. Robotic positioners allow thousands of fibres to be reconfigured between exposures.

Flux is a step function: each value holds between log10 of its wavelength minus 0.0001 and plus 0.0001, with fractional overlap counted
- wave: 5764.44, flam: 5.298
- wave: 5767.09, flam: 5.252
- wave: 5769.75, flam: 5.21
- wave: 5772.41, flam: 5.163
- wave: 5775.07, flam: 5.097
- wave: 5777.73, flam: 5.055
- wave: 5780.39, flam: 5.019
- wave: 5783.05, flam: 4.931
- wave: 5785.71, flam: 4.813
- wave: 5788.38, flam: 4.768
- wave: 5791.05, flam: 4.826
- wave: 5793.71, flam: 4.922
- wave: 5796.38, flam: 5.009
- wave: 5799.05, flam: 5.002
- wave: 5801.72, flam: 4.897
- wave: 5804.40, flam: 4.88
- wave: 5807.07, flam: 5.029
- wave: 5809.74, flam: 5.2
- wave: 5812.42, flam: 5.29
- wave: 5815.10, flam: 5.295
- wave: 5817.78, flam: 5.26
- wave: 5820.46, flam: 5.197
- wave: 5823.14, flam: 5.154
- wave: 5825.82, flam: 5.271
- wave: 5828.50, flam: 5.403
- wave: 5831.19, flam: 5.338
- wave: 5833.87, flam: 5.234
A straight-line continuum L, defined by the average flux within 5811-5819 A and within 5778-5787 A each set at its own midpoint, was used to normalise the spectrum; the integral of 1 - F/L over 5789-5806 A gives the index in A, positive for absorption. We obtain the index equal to 0.6 A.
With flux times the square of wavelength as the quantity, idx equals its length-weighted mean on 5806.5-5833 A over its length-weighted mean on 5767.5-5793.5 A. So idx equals 1.1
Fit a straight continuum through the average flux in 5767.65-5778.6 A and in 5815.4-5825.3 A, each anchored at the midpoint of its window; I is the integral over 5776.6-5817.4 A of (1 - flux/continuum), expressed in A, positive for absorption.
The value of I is 1.4 A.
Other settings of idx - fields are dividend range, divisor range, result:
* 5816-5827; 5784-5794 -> 1.09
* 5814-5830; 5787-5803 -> 1.08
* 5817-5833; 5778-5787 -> 1.08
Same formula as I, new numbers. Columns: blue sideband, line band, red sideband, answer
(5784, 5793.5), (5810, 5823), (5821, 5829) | -0.2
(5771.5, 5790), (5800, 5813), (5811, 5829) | 0.3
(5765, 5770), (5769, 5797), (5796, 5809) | 0.8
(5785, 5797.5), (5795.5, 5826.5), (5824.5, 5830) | 0.0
